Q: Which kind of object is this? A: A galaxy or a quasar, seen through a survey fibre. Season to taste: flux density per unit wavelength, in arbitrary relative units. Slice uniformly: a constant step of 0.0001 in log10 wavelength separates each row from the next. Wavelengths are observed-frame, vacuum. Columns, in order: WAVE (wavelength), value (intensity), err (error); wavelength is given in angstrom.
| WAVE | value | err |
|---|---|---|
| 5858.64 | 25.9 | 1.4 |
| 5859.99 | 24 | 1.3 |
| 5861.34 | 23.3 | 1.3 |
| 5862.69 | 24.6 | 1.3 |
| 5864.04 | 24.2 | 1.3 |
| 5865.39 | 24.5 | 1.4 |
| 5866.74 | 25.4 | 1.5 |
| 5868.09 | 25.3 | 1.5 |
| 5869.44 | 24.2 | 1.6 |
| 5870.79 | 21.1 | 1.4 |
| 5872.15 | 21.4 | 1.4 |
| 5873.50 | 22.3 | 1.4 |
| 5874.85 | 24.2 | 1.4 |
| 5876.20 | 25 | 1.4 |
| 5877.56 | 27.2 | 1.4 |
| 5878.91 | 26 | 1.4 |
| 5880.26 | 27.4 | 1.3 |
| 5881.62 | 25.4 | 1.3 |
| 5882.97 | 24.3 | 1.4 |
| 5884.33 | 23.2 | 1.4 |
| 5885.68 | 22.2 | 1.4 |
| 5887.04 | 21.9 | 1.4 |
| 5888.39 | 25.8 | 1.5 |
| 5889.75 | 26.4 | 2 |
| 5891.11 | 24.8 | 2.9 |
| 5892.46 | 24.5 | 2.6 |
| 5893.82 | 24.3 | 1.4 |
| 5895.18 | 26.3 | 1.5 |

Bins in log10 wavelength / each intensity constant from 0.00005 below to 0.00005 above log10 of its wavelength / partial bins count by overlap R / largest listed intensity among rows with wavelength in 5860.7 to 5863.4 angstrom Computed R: 24.6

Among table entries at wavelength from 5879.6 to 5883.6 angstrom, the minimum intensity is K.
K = 24.3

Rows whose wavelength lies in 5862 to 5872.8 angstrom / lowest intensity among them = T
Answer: 21.1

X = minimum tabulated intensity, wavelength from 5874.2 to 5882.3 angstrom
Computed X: 24.2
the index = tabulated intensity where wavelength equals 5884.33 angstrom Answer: 23.2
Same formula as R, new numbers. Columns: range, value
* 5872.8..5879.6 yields 27.2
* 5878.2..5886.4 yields 27.4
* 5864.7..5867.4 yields 25.4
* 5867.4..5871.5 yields 25.3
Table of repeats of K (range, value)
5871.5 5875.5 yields 21.4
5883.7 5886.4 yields 22.2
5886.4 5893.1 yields 21.9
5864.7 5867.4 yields 24.5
